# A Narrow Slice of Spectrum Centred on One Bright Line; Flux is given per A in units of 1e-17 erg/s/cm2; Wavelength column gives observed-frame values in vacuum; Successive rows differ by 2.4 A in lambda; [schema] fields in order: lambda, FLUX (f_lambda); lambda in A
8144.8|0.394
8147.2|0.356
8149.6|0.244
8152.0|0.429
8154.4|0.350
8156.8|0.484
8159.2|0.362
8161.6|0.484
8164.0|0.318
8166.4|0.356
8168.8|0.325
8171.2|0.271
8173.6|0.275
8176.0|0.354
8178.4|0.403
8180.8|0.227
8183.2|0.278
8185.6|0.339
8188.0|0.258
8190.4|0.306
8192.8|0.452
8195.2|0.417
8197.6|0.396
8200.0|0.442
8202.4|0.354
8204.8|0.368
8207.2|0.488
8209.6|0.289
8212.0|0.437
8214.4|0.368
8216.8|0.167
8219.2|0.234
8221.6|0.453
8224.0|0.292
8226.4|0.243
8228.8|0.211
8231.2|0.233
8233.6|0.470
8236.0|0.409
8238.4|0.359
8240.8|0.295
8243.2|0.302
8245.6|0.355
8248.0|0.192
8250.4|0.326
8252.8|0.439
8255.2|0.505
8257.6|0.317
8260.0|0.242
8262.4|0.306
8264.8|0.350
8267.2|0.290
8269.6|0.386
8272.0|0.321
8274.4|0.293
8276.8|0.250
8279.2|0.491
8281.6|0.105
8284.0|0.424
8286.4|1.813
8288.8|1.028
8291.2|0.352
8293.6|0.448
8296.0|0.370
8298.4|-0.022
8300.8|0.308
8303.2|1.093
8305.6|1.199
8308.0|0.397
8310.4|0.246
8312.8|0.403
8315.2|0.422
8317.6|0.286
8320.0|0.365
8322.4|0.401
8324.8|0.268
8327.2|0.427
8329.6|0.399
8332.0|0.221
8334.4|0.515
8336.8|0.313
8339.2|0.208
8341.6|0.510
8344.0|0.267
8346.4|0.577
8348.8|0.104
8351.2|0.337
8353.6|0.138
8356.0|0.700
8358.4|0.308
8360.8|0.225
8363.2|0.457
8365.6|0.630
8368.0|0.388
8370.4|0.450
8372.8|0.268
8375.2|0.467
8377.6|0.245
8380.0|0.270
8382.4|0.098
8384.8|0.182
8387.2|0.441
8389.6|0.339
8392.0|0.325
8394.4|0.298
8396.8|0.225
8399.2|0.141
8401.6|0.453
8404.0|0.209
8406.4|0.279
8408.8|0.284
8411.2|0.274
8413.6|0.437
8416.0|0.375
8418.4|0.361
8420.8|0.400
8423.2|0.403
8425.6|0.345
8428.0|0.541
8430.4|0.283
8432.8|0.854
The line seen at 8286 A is [S II]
